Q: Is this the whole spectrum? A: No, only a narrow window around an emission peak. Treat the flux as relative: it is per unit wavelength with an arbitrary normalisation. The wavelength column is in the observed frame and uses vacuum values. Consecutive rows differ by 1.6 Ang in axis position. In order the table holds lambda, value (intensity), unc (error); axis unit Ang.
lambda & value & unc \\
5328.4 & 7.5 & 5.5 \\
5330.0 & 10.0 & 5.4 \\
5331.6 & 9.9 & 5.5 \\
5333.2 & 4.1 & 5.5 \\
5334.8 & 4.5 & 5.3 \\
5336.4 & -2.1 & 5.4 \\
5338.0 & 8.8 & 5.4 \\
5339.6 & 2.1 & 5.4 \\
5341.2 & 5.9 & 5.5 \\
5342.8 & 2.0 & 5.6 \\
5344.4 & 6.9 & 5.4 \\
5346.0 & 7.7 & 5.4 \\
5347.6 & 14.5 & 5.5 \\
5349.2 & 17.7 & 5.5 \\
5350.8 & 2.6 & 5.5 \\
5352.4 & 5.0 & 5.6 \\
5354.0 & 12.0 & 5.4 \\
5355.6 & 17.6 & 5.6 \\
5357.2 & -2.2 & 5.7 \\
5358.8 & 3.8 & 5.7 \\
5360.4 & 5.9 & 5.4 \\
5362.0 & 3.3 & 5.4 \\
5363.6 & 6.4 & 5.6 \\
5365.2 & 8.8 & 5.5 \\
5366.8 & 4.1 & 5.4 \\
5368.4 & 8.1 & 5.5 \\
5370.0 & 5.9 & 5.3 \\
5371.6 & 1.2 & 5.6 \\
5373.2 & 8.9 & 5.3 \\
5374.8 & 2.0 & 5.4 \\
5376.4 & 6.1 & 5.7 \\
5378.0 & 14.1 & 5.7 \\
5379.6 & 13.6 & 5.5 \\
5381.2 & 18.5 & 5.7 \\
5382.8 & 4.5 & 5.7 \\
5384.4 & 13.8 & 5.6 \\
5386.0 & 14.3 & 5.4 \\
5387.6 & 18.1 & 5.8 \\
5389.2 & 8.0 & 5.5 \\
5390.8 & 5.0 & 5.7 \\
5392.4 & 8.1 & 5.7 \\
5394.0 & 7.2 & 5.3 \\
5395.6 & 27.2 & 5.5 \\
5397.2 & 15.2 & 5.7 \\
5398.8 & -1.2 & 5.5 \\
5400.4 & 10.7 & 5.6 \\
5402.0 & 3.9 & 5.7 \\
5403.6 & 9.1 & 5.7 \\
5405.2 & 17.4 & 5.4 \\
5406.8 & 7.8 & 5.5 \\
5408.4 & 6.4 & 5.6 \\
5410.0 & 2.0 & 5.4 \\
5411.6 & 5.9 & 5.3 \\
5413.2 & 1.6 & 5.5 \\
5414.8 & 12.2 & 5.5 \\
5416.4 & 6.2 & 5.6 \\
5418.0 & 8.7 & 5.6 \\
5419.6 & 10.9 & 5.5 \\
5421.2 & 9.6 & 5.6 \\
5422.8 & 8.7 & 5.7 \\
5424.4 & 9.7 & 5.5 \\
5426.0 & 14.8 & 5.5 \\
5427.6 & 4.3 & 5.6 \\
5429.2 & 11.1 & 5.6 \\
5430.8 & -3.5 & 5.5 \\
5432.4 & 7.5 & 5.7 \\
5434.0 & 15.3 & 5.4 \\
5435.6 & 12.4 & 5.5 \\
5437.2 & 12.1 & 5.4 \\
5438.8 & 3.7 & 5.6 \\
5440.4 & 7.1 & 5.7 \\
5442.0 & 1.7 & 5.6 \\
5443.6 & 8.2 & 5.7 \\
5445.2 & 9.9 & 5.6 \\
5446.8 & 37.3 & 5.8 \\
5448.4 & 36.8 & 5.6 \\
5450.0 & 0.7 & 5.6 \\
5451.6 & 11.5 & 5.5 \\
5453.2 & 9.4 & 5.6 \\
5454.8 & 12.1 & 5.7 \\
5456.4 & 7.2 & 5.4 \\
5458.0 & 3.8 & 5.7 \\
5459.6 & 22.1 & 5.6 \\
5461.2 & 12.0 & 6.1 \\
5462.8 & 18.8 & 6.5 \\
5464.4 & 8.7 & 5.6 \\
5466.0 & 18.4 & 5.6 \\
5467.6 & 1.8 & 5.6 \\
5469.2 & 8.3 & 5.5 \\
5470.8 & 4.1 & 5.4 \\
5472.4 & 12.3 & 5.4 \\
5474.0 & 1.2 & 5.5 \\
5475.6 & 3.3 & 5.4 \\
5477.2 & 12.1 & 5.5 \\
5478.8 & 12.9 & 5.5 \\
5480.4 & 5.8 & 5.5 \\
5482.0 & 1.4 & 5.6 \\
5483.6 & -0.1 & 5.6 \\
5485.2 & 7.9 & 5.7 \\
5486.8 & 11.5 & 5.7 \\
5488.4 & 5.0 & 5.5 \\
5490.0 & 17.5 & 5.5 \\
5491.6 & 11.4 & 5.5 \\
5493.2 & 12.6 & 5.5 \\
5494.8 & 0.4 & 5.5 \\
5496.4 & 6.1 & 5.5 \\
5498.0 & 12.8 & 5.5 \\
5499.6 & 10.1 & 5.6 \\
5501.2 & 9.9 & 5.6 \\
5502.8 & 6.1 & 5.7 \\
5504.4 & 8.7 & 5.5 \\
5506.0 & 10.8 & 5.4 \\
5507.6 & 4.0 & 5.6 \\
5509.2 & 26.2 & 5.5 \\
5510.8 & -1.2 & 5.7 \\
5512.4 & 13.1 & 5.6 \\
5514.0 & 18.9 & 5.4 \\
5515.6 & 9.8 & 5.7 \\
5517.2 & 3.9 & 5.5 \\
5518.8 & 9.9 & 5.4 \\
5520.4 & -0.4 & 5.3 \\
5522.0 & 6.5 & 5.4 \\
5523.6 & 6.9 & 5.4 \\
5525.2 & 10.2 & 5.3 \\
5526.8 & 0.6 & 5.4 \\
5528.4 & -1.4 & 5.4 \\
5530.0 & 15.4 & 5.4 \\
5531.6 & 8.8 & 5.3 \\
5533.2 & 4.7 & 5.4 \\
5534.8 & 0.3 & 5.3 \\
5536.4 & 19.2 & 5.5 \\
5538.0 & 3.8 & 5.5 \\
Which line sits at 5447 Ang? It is [O III] 5007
